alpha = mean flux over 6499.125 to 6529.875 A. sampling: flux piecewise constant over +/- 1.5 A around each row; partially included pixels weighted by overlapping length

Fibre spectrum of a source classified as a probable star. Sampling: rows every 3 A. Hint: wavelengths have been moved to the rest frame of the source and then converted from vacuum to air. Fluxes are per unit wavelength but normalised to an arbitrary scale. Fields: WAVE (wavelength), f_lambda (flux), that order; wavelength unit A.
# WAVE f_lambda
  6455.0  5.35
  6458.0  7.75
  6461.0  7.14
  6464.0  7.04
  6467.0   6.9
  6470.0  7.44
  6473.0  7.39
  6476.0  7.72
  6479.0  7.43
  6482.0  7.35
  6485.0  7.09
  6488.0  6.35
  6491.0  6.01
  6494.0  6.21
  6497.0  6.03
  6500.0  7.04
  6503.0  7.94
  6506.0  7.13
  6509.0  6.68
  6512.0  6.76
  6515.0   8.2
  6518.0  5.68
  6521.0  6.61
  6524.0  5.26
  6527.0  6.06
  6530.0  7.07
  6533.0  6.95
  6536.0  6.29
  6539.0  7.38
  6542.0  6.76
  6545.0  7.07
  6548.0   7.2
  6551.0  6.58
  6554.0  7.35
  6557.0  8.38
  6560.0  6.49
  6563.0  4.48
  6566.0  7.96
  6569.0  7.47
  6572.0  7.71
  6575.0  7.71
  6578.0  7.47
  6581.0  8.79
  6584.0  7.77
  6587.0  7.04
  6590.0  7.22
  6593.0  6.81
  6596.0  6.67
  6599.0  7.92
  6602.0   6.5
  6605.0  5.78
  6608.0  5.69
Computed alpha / 6.74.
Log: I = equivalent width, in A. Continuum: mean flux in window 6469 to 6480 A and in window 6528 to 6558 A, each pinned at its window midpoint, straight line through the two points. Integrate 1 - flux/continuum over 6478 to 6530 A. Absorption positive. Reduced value 4.37 A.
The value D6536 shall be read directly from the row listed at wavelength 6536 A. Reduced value 6.29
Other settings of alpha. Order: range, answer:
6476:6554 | 6.79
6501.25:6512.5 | 7.16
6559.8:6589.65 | 7.32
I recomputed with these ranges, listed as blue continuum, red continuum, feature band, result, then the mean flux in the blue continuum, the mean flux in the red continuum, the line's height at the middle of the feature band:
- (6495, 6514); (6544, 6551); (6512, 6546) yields 1.6 A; 6.94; 7.02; 6.99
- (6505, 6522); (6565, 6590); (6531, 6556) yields 0.9 A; 6.84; 7.7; 7.25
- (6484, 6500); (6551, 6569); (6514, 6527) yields 0.6 A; 6.38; 6.95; 6.62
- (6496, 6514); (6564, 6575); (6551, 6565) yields 1.4 A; 6.99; 7.57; 7.46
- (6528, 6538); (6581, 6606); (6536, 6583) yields -2.1 A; 6.77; 7.1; 6.91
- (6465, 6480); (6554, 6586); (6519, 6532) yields 2.0 A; 7.36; 7.41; 7.39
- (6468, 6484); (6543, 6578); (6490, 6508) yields 1.5 A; 7.44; 7.14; 7.35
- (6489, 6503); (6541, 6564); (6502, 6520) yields -1.2 A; 6.5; 6.84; 6.59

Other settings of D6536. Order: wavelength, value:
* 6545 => 7.07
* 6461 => 7.14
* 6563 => 4.48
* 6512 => 6.76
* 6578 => 7.47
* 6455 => 5.35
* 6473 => 7.39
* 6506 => 7.13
